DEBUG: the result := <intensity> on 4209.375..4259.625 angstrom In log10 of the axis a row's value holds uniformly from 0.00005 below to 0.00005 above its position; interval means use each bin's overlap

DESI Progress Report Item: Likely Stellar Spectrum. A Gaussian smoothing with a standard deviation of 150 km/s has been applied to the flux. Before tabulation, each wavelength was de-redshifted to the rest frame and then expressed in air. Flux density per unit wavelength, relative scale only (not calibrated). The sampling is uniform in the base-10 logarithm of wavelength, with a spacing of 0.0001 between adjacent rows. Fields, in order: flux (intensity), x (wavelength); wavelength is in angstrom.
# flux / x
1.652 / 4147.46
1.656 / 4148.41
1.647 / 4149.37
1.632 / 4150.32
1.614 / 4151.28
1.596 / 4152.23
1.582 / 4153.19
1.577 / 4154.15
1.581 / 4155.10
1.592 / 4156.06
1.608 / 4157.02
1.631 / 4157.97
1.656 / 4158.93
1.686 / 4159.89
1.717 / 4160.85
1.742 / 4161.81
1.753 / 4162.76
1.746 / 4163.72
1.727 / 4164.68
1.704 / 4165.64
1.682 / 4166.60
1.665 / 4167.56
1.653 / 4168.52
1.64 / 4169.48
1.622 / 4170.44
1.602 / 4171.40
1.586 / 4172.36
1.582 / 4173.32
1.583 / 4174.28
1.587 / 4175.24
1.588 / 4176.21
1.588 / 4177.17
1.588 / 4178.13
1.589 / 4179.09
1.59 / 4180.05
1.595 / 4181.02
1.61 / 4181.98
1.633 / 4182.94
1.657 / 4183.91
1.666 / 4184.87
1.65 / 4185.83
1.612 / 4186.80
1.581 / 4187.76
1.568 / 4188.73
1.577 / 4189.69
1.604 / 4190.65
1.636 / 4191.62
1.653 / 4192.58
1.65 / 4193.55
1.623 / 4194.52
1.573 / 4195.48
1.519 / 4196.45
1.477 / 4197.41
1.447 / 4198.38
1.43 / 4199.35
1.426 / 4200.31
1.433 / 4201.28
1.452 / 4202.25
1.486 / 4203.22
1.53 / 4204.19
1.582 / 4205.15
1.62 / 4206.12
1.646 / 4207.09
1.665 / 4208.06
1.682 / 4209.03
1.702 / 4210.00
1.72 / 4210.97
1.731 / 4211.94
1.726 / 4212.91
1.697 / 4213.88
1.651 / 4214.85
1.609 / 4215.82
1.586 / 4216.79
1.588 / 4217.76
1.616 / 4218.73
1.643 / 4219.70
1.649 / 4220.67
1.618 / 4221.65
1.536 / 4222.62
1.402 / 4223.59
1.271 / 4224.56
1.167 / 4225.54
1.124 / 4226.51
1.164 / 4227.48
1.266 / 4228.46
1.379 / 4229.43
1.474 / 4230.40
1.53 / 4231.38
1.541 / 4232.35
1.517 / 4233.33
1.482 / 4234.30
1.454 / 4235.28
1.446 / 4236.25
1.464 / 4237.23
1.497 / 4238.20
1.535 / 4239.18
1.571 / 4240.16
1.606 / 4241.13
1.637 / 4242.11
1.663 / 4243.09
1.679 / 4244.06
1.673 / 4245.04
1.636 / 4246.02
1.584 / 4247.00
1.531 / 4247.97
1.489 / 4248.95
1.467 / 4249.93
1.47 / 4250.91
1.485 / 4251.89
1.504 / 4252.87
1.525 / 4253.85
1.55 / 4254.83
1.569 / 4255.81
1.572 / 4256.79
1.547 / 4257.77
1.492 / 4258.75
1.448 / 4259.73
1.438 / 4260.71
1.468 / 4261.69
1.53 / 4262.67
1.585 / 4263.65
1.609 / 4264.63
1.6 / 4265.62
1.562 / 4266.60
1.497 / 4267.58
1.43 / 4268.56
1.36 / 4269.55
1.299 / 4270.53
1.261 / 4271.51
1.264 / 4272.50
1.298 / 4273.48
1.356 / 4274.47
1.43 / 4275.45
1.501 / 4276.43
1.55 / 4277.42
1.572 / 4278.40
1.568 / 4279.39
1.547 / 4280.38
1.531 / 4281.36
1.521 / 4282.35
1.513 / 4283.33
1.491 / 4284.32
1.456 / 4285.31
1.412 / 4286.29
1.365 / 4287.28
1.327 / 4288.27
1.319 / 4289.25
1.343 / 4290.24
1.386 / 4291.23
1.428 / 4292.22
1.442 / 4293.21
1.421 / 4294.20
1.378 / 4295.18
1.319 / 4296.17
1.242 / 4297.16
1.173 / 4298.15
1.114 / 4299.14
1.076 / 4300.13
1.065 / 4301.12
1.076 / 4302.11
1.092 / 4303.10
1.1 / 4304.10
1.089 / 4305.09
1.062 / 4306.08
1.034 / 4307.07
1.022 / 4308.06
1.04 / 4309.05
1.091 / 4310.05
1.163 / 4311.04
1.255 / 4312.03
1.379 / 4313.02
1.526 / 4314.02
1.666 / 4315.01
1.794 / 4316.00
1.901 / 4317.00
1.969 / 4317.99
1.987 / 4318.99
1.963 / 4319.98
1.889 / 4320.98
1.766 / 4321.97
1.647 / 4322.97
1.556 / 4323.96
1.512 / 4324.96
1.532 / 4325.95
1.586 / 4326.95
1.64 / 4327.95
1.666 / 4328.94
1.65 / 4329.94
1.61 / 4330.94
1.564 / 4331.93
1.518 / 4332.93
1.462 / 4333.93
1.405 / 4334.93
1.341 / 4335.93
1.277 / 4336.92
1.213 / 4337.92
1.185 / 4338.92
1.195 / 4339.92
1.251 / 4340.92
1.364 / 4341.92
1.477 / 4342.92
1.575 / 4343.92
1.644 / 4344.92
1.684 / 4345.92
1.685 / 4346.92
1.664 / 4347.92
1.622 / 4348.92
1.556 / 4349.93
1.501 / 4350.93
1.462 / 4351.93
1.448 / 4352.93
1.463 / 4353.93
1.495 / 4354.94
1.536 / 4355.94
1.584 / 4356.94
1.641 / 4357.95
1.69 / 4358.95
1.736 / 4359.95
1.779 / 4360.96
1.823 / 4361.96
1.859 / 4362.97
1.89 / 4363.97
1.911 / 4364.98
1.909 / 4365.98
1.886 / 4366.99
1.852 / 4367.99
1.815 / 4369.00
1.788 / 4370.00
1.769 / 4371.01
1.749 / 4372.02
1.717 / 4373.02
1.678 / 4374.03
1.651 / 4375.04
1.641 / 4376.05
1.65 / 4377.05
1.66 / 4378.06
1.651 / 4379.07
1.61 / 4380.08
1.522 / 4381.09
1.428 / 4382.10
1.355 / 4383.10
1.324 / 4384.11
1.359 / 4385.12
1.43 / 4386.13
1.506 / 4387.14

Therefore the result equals 1.53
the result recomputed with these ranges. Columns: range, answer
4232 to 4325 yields 1.45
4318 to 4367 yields 1.6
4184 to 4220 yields 1.6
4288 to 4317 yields 1.27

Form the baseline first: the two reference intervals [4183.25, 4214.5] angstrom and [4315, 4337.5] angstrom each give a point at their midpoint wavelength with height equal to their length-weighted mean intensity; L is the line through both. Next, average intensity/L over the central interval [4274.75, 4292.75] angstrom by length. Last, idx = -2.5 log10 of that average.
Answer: 0.12 mag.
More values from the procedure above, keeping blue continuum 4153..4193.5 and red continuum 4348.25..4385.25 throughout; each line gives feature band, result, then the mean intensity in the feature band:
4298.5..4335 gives 0.14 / 1.44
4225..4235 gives 0.20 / 1.37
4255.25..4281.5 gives 0.11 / 1.48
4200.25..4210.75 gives 0.04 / 1.57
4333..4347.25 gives 0.17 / 1.41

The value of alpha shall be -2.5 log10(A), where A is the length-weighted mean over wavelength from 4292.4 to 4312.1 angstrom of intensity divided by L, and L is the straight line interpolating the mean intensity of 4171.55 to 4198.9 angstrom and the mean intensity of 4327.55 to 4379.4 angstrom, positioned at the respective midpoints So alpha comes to 0.35 mag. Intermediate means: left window 1.59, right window 1.61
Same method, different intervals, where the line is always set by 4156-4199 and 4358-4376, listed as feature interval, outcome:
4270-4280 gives 0.207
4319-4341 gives 0.145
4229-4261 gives 0.102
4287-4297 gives 0.249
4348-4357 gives 0.166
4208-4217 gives -0.018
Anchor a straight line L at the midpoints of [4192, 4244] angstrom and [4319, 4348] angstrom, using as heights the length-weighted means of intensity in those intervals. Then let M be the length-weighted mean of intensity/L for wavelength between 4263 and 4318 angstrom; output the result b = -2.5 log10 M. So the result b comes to 0.13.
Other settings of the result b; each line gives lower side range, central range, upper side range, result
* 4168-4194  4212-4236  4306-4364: 0.07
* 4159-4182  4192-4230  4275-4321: 0.02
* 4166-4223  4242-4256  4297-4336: -0.02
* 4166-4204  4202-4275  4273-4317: -0.04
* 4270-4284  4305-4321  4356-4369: 0.10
